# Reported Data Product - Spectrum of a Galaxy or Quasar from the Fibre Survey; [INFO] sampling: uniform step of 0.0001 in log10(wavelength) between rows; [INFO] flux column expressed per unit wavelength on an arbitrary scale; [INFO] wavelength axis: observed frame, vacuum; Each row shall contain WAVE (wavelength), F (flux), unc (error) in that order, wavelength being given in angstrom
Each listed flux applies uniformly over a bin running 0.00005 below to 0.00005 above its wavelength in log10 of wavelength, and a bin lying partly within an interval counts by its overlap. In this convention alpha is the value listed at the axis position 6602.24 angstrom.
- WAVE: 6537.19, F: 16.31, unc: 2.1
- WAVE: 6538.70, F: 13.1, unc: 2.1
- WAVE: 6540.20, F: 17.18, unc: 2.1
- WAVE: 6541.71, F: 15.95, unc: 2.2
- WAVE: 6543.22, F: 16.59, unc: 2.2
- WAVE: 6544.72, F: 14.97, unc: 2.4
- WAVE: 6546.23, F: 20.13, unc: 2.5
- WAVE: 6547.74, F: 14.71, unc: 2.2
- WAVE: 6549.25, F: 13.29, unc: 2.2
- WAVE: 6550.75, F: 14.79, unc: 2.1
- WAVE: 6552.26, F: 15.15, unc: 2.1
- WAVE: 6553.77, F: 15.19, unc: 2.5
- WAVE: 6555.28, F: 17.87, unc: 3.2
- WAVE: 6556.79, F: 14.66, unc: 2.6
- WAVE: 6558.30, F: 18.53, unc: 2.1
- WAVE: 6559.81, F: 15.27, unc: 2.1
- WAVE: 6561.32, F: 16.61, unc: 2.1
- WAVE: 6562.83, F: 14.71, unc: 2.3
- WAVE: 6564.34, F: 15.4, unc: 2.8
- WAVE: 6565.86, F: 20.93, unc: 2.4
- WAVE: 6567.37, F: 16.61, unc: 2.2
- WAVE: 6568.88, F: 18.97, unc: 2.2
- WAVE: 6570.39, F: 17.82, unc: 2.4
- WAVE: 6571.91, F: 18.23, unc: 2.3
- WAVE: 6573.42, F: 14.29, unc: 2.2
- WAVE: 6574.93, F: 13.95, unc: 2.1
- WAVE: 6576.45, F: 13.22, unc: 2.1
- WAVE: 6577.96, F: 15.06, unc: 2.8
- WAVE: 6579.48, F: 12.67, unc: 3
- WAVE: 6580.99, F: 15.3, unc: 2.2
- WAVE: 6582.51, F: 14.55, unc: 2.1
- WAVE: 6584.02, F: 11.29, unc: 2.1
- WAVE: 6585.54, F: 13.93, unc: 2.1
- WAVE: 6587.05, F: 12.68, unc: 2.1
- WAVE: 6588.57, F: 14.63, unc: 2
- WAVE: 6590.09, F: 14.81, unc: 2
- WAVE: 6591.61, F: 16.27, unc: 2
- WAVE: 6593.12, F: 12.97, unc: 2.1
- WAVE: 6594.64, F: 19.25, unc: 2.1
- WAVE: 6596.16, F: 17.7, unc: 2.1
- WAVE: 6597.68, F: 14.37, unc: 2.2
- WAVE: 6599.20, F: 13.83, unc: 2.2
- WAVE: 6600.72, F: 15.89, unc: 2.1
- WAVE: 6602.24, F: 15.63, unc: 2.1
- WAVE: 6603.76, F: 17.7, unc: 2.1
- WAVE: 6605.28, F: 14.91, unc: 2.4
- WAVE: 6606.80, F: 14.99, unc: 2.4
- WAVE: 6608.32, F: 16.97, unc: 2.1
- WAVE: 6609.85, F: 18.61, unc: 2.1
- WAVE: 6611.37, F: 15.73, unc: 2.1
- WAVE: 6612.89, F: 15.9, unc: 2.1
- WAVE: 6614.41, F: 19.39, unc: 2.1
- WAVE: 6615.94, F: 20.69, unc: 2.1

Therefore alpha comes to 15.63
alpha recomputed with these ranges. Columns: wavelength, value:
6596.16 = 17.7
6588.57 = 14.63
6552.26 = 15.15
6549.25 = 13.29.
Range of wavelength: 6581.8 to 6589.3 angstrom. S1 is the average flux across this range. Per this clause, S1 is 13.4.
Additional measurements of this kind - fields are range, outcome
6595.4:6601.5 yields 15.4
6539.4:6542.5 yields 16.5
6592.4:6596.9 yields 16.7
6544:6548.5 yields 16.6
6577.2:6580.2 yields 13.9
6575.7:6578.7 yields 14.2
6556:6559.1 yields 16.6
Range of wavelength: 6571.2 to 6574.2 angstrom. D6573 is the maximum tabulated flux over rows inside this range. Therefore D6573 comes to 18.23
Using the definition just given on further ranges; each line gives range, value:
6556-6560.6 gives 18.53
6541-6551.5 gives 20.13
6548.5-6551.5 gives 14.79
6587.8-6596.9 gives 19.25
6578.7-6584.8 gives 15.3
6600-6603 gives 15.89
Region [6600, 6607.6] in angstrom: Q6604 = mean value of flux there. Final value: 15.8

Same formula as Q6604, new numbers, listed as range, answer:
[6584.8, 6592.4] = 14.5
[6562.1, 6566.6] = 17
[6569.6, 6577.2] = 15.5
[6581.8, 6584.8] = 12.9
